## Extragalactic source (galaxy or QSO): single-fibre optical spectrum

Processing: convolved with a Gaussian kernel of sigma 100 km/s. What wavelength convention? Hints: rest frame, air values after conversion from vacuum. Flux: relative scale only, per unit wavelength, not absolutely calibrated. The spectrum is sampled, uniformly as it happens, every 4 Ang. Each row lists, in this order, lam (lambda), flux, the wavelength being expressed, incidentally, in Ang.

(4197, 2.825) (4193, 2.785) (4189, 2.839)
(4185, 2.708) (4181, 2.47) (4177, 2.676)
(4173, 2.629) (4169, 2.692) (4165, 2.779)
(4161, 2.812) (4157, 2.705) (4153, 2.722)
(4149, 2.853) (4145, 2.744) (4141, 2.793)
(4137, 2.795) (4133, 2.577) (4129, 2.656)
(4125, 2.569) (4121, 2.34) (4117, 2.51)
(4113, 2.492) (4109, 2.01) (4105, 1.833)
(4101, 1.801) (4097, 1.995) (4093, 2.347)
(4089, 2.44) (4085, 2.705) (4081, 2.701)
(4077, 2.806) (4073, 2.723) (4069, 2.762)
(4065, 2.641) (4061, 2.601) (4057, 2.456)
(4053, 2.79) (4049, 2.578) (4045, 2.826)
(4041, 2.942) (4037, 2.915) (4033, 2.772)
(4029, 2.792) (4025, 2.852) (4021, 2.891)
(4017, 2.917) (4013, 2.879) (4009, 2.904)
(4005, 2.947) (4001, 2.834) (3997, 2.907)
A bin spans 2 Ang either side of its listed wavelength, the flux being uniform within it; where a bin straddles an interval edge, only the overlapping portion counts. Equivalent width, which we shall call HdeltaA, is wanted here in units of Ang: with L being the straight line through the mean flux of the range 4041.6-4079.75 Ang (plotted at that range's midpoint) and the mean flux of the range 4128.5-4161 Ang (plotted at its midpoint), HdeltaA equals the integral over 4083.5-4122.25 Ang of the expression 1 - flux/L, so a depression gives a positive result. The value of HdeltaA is 6.82 Ang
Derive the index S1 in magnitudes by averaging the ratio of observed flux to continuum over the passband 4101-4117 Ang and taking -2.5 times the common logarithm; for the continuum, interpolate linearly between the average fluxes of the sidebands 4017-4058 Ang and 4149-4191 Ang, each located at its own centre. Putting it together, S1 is 0.28 mag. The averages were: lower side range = 2.8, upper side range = 2.71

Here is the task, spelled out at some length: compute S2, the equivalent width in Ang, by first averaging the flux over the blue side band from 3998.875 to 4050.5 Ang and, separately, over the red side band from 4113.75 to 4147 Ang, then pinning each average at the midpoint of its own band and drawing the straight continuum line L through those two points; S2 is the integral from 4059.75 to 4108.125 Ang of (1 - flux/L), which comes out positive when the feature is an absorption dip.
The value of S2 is 5.2 Ang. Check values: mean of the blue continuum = 2.85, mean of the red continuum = 2.62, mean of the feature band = 2.43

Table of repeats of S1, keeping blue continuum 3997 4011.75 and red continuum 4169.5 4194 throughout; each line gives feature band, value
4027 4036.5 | 0.023 mag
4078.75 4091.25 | 0.074 mag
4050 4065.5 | 0.085 mag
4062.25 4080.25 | 0.035 mag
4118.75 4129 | 0.106 mag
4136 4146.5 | -0.019 mag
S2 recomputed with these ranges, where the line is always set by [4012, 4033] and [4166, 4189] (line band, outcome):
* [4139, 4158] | -0.50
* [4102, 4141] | 4.36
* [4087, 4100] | 2.54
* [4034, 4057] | 0.41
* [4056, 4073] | 1.01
